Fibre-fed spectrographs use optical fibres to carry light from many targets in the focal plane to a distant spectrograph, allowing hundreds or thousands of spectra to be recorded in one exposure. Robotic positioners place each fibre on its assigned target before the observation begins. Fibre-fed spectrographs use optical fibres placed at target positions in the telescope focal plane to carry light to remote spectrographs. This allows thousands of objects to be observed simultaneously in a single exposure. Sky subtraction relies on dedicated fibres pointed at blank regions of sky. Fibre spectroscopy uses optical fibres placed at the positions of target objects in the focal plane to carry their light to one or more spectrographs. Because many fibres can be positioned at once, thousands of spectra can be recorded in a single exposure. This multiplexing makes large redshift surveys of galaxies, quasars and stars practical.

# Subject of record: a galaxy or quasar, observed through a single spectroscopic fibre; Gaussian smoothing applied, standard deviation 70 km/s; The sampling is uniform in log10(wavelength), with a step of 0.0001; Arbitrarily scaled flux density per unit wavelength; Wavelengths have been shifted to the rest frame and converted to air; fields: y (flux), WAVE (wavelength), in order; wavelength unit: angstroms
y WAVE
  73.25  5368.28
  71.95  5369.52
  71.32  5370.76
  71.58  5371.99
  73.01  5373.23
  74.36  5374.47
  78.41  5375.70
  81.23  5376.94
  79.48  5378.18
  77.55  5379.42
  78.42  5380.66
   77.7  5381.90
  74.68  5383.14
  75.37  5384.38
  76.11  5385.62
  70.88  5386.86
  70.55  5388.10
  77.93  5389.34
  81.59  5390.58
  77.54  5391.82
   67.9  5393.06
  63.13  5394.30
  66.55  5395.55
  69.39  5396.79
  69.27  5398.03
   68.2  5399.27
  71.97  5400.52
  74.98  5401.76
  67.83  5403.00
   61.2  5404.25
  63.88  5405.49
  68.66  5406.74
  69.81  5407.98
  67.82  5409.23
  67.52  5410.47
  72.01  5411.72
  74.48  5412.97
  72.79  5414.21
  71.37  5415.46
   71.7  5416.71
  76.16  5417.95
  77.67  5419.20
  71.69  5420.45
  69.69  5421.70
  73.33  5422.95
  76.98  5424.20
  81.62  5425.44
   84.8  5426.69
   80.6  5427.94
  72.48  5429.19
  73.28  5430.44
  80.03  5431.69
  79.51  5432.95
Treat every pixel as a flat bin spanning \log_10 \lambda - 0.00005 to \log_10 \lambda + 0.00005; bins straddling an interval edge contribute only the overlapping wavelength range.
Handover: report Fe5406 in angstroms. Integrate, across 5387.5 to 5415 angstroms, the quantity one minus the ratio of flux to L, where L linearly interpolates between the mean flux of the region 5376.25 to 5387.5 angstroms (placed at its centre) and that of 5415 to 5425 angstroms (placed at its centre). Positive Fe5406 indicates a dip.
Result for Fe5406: 1.84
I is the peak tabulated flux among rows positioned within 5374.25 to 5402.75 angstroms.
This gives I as 81.59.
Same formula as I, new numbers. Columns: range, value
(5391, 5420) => 77.67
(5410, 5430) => 84.8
